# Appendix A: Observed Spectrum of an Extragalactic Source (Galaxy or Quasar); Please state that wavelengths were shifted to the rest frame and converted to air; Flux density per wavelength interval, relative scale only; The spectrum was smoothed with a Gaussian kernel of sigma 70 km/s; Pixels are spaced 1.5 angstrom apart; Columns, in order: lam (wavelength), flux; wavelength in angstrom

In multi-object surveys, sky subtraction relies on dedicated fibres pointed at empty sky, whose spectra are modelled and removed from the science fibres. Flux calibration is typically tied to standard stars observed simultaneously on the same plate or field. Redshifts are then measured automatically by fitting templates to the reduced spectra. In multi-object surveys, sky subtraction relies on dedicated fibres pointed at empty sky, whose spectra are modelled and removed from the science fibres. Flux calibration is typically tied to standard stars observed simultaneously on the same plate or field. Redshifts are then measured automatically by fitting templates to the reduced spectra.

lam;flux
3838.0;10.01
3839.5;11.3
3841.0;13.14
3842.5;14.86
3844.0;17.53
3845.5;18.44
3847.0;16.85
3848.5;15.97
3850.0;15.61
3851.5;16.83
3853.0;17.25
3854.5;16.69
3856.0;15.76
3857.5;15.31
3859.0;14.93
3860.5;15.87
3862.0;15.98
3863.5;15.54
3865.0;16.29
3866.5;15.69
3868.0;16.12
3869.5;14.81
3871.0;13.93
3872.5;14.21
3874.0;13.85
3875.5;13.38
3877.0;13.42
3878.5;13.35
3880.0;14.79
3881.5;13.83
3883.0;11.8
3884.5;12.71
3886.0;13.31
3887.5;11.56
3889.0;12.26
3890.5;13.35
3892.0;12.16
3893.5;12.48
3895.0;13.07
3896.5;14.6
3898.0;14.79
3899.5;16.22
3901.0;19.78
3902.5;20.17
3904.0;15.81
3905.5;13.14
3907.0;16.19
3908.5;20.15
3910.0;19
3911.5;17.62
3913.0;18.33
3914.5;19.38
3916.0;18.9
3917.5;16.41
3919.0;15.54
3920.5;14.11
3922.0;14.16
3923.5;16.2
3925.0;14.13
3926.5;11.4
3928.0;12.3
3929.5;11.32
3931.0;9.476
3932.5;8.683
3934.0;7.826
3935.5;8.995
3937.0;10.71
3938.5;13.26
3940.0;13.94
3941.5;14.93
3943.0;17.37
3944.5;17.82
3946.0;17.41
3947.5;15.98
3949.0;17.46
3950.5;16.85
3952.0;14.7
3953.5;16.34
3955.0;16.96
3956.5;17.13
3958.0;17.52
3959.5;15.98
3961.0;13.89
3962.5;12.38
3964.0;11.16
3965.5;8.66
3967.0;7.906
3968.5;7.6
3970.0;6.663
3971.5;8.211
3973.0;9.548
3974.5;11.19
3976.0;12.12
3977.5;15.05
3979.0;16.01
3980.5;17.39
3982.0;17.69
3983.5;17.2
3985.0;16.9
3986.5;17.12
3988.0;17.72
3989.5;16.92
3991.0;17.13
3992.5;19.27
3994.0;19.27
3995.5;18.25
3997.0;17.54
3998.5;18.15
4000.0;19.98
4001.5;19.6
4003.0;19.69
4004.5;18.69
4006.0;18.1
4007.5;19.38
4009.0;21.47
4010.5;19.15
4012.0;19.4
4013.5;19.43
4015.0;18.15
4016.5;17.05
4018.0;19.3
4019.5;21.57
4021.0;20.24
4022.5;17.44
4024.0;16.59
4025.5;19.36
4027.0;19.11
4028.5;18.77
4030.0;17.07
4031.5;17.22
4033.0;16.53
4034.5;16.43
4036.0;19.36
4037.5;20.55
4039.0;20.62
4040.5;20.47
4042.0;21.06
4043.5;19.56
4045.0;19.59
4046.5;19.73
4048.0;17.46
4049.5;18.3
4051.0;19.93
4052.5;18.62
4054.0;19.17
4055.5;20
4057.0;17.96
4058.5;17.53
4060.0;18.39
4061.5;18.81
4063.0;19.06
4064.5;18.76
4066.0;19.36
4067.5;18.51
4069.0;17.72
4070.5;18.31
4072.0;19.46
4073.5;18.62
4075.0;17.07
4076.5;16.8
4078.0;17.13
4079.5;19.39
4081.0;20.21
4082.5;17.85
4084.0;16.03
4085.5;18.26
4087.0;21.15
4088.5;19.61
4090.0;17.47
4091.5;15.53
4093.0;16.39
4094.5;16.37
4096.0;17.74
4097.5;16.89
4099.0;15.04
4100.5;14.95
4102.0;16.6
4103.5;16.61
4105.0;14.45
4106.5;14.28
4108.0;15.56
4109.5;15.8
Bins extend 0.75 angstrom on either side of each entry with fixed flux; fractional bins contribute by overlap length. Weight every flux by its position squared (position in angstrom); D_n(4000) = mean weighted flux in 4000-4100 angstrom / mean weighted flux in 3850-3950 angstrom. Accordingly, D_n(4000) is 1.4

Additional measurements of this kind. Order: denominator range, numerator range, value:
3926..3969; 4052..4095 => 1.46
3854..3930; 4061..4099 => 1.32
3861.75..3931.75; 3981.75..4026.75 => 1.33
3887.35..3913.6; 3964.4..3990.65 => 0.88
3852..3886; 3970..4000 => 1.14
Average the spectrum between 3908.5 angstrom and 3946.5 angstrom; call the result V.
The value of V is 14.5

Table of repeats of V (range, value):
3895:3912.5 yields 16.9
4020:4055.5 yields 18.9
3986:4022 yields 18.9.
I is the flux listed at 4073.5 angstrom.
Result 18.62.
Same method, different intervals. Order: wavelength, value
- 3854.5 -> 16.69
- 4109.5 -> 15.8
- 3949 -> 17.46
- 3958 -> 17.52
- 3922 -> 14.16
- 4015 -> 18.15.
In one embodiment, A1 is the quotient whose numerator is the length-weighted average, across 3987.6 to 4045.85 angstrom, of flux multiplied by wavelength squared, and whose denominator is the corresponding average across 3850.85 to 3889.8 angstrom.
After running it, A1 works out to 1.39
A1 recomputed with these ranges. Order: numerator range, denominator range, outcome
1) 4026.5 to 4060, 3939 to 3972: 1.41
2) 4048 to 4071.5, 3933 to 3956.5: 1.34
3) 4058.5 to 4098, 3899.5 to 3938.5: 1.33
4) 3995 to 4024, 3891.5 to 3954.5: 1.33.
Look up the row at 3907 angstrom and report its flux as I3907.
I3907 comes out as 16.19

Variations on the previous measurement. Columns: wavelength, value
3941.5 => 14.93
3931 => 9.476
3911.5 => 17.62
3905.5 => 13.14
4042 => 21.06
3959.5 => 15.98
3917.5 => 16.41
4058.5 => 17.53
